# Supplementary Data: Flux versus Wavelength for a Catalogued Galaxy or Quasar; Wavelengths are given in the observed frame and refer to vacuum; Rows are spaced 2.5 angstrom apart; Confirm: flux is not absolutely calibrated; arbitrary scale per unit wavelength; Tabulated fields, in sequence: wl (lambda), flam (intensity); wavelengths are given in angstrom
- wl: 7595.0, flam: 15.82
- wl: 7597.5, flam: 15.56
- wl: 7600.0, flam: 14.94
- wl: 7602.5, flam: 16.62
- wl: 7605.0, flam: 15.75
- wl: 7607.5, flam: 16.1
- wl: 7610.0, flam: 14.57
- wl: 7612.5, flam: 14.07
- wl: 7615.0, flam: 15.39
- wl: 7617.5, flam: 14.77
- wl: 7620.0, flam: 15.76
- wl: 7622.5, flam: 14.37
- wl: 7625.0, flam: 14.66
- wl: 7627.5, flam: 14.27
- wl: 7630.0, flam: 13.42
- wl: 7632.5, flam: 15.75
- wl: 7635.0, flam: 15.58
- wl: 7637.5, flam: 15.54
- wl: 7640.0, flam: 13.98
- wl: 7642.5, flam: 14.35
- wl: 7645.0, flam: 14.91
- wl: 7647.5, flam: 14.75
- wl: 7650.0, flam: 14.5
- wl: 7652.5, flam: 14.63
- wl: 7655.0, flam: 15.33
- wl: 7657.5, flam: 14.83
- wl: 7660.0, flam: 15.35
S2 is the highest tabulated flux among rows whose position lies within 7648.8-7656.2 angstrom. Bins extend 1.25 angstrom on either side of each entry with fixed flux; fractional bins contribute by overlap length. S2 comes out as 15.33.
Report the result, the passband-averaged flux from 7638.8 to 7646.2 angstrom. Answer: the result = 14.4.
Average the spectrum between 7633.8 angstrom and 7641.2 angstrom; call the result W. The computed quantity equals 15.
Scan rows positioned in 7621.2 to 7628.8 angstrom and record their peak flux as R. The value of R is 14.66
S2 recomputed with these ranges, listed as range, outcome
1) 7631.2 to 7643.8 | 15.75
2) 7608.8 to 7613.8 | 14.57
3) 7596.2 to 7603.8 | 16.62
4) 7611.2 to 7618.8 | 15.39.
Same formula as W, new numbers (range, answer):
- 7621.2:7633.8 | 14.5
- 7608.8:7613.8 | 14.3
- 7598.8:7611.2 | 15.6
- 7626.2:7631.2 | 13.9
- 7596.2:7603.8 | 15.7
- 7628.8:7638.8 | 15.1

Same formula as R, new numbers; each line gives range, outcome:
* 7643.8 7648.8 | 14.91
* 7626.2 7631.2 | 14.27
